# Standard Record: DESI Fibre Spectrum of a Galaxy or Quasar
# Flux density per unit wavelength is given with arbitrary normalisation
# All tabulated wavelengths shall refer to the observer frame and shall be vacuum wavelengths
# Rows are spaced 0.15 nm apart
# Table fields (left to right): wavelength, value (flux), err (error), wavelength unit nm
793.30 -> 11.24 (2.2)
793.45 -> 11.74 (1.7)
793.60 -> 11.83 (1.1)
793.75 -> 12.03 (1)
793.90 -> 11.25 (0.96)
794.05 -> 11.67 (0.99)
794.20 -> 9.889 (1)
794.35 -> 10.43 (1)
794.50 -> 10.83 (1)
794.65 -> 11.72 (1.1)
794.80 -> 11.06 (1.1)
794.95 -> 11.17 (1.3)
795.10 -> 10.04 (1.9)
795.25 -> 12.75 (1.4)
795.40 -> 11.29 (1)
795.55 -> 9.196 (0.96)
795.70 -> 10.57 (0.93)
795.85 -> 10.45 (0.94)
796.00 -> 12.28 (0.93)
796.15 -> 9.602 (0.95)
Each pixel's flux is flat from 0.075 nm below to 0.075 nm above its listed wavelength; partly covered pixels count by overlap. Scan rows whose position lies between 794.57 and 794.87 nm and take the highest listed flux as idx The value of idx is 11.72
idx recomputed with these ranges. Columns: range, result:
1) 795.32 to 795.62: 11.29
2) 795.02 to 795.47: 12.75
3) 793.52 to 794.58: 12.03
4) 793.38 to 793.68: 11.83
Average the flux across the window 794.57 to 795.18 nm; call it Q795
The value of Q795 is 11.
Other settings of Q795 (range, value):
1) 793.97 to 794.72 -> 10.9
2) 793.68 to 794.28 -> 11.2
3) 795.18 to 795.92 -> 10.8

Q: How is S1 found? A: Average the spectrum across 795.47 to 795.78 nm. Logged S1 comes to 9.91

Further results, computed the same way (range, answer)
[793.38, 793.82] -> 11.9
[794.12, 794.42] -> 10.2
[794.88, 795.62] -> 10.9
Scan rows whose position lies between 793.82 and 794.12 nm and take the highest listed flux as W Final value 11.67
